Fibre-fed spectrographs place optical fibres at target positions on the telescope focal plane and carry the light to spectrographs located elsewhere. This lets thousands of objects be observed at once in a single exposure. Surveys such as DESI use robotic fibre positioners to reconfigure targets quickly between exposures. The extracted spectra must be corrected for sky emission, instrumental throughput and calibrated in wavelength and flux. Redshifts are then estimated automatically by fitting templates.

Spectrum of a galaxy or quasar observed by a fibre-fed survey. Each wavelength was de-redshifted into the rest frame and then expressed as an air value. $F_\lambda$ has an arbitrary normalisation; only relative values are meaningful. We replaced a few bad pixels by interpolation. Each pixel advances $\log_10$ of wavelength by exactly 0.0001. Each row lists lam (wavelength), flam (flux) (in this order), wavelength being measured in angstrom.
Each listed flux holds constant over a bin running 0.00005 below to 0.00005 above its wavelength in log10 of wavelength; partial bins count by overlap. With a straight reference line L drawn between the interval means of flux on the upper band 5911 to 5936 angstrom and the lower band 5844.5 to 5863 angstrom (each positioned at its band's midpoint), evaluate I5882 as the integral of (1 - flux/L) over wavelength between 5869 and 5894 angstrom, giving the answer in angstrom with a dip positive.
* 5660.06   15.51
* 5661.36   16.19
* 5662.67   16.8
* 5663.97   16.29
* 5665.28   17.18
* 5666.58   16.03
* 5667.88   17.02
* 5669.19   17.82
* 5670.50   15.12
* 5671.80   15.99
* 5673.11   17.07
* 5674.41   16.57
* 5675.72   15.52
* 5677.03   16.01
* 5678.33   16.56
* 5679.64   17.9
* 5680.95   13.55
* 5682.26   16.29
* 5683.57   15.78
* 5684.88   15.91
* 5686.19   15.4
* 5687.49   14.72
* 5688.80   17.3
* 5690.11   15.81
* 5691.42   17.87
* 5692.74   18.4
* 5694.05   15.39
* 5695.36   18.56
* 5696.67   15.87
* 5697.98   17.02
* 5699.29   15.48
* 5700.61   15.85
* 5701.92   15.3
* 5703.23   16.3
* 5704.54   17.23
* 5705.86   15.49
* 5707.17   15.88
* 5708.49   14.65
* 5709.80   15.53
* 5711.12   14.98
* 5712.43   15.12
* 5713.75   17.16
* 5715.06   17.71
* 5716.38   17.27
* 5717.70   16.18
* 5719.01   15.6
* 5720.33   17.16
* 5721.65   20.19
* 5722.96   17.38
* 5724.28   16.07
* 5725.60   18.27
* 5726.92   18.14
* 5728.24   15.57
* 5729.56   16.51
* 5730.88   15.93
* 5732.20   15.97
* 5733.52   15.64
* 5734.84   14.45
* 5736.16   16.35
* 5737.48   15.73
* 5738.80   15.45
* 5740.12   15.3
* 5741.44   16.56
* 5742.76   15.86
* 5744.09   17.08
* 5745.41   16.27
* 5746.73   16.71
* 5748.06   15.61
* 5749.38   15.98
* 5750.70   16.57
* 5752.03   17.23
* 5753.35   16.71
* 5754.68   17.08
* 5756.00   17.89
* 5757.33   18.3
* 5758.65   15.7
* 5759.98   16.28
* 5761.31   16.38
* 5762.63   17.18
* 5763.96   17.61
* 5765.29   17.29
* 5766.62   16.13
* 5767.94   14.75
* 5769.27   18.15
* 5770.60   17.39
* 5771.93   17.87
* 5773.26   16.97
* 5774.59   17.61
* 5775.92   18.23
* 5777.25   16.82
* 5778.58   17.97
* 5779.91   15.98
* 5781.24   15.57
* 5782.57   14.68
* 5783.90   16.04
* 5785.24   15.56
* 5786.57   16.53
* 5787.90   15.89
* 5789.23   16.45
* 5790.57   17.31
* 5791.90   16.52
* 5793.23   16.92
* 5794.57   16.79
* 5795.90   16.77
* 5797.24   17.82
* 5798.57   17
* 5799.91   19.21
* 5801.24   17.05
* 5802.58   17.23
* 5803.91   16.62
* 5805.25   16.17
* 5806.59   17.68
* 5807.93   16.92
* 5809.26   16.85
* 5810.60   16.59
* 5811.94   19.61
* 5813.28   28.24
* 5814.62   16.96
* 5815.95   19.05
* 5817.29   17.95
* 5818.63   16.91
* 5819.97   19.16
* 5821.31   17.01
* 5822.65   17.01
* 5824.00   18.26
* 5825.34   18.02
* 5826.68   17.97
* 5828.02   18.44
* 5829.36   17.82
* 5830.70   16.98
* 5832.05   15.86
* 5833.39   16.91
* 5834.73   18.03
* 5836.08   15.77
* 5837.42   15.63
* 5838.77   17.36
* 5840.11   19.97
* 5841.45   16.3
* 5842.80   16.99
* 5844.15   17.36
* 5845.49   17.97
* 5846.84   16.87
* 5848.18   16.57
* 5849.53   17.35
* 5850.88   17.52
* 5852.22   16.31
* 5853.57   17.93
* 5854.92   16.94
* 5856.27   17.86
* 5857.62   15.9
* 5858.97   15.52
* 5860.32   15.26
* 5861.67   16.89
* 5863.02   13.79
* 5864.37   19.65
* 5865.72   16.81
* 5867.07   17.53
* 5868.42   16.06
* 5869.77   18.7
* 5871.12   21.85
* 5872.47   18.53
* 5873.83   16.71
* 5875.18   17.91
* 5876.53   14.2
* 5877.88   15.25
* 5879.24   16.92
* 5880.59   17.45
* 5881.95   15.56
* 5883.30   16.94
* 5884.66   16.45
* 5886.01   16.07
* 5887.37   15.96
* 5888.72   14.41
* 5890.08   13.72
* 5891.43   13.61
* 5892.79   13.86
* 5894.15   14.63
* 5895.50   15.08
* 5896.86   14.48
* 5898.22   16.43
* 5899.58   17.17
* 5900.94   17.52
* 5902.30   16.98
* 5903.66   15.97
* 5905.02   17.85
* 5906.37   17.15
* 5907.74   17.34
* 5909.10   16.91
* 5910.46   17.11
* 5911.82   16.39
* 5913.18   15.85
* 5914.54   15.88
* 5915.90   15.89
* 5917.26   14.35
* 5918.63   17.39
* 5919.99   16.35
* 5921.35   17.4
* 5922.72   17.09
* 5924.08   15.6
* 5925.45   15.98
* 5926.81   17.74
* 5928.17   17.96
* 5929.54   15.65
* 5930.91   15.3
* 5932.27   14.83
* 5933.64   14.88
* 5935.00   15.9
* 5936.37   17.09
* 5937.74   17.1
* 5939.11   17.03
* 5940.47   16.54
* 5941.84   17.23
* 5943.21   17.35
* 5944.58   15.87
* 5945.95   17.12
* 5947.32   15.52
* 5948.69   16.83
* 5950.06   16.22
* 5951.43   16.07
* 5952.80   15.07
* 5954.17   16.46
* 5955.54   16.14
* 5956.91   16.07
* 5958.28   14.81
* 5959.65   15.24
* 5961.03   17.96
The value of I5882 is 0.3 angstrom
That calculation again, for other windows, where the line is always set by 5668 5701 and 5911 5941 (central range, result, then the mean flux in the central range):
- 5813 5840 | -2.58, 17.9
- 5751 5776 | -1.15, 17.1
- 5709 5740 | -0.20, 16.4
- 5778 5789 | 0.19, 16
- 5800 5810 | -0.46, 17.1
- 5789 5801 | -0.67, 17.2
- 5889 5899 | 1.06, 14.6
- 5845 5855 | -0.54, 17.2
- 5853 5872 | -1.06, 17.2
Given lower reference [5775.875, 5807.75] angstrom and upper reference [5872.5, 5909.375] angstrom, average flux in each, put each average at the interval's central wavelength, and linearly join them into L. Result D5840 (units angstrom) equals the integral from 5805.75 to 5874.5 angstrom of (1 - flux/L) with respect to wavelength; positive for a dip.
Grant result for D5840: -4.82 angstrom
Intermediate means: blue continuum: 16.8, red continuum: 16.1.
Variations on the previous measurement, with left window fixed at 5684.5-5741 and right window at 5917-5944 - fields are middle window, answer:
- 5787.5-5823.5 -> -2.9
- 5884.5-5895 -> 1.1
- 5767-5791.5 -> -0.4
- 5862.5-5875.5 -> -1.1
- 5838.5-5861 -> -0.9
